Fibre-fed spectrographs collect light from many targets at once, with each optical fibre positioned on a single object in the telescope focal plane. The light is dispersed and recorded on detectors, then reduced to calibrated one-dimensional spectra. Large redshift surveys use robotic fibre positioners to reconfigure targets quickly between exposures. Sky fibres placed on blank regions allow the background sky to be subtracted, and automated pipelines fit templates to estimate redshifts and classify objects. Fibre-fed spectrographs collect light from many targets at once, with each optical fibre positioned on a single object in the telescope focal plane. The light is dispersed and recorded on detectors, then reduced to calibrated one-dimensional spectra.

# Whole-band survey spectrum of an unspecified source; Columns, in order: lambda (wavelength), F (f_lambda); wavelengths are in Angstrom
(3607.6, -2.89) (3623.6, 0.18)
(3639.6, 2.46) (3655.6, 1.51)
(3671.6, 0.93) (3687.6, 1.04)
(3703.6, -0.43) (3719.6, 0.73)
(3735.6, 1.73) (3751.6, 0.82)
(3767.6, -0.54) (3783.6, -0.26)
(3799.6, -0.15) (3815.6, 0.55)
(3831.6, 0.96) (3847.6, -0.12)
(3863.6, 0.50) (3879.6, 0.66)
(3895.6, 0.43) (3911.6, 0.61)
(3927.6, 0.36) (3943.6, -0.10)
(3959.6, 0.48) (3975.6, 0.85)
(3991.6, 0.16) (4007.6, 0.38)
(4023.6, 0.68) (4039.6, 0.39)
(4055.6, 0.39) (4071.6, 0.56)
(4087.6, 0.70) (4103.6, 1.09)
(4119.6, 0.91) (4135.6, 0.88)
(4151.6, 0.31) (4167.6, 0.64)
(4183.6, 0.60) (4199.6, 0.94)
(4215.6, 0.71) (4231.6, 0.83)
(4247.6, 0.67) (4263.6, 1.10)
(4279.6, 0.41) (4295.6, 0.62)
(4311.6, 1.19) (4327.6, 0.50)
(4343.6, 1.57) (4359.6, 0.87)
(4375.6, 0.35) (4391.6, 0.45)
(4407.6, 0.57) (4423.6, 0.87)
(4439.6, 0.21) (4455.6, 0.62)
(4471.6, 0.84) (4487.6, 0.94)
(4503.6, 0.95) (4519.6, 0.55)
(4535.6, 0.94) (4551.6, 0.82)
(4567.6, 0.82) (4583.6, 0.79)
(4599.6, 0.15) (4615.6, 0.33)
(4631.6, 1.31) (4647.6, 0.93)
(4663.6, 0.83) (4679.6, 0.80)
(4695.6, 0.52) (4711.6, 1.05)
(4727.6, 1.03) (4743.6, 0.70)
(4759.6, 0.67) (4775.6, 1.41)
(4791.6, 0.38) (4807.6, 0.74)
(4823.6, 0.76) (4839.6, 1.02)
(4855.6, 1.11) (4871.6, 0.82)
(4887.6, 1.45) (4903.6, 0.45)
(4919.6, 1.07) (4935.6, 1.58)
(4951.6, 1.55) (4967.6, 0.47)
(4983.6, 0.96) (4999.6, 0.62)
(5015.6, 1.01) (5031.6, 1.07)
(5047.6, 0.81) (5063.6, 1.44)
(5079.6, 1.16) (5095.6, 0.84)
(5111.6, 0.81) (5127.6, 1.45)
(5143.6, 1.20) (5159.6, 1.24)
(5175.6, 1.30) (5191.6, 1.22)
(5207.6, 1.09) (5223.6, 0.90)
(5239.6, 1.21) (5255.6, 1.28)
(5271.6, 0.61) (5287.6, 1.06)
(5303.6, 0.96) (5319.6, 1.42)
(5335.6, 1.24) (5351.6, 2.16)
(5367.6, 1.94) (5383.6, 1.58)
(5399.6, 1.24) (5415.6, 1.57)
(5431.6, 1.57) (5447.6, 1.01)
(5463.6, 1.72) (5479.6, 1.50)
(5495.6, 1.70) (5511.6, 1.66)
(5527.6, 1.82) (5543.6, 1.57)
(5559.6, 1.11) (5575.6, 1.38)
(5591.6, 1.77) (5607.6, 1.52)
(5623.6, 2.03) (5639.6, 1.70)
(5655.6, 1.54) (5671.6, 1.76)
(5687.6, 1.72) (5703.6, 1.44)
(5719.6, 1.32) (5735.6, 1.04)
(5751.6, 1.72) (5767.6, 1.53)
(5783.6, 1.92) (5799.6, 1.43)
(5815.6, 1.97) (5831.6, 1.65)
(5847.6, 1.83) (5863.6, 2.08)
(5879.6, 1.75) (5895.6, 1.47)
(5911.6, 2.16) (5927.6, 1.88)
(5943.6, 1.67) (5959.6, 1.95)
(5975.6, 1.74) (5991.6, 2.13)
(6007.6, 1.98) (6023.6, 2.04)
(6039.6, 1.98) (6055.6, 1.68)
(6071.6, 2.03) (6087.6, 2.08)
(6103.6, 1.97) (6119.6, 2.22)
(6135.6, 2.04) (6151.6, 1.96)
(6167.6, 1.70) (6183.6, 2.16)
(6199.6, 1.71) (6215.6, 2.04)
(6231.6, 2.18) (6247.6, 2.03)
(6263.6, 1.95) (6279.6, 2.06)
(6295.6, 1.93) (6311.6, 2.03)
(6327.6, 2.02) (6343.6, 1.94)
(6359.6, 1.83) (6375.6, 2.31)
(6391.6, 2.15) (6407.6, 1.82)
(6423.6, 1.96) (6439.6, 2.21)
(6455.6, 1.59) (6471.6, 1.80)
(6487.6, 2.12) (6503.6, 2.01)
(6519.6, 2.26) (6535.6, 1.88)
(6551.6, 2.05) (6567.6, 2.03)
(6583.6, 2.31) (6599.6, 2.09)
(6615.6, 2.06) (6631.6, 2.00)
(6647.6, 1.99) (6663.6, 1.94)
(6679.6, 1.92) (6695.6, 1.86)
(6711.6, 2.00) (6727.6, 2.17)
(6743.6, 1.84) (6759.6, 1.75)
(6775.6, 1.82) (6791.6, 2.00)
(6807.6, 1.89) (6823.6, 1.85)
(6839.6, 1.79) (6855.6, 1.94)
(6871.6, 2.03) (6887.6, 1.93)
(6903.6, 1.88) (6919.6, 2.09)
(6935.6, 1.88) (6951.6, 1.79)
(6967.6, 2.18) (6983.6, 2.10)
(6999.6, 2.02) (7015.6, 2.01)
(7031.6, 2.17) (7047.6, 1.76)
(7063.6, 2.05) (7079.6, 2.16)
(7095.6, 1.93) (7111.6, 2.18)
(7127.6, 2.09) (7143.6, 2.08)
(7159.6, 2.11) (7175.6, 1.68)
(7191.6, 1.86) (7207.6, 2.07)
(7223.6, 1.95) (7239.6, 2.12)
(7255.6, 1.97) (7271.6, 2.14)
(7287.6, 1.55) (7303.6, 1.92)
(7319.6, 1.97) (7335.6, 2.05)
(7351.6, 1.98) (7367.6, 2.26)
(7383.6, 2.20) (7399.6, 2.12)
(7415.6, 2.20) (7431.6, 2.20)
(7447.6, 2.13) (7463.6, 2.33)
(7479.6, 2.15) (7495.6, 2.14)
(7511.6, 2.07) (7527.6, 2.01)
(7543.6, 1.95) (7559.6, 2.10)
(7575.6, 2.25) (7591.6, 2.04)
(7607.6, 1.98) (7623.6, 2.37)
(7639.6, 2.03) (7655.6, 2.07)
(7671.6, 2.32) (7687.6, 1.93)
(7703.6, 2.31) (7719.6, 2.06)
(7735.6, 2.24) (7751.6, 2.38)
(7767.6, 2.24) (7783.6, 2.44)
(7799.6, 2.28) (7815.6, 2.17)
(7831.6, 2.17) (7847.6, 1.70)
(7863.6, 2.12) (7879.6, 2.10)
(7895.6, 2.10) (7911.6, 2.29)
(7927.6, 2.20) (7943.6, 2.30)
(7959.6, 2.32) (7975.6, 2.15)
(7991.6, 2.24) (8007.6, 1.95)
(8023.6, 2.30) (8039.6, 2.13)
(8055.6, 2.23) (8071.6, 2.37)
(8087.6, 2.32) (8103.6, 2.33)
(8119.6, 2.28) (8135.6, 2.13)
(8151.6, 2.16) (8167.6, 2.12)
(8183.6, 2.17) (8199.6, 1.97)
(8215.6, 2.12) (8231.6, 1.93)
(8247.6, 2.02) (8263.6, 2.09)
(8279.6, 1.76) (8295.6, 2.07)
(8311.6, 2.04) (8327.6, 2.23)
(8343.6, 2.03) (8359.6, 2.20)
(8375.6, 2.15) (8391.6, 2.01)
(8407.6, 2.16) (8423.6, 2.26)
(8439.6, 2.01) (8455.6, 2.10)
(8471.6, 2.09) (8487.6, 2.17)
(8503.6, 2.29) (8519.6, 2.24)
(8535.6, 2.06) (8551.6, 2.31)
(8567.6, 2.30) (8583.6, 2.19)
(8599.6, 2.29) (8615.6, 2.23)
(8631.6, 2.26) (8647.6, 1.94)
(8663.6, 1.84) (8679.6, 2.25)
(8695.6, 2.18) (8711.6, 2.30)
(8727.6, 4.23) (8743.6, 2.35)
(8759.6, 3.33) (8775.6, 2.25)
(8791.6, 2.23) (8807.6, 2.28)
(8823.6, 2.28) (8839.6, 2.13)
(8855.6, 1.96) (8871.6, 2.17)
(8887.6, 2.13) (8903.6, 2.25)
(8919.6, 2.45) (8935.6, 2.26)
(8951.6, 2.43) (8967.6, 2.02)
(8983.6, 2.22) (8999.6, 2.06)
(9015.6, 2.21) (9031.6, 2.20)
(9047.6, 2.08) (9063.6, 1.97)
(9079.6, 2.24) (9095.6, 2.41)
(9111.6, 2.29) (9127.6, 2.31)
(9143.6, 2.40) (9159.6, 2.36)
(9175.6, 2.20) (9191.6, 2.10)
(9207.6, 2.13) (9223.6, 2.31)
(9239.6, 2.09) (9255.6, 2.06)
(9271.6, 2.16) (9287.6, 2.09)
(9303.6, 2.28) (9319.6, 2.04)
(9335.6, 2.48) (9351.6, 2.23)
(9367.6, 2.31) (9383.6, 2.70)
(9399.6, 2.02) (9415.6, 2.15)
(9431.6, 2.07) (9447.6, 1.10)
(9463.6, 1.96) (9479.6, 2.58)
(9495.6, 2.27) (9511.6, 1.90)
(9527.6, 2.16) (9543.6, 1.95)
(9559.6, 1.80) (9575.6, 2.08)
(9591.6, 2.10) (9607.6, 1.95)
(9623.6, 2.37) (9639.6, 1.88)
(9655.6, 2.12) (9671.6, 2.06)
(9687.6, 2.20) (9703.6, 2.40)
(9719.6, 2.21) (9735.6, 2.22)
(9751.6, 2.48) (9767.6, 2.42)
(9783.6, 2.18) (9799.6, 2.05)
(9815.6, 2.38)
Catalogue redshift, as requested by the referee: 0.33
